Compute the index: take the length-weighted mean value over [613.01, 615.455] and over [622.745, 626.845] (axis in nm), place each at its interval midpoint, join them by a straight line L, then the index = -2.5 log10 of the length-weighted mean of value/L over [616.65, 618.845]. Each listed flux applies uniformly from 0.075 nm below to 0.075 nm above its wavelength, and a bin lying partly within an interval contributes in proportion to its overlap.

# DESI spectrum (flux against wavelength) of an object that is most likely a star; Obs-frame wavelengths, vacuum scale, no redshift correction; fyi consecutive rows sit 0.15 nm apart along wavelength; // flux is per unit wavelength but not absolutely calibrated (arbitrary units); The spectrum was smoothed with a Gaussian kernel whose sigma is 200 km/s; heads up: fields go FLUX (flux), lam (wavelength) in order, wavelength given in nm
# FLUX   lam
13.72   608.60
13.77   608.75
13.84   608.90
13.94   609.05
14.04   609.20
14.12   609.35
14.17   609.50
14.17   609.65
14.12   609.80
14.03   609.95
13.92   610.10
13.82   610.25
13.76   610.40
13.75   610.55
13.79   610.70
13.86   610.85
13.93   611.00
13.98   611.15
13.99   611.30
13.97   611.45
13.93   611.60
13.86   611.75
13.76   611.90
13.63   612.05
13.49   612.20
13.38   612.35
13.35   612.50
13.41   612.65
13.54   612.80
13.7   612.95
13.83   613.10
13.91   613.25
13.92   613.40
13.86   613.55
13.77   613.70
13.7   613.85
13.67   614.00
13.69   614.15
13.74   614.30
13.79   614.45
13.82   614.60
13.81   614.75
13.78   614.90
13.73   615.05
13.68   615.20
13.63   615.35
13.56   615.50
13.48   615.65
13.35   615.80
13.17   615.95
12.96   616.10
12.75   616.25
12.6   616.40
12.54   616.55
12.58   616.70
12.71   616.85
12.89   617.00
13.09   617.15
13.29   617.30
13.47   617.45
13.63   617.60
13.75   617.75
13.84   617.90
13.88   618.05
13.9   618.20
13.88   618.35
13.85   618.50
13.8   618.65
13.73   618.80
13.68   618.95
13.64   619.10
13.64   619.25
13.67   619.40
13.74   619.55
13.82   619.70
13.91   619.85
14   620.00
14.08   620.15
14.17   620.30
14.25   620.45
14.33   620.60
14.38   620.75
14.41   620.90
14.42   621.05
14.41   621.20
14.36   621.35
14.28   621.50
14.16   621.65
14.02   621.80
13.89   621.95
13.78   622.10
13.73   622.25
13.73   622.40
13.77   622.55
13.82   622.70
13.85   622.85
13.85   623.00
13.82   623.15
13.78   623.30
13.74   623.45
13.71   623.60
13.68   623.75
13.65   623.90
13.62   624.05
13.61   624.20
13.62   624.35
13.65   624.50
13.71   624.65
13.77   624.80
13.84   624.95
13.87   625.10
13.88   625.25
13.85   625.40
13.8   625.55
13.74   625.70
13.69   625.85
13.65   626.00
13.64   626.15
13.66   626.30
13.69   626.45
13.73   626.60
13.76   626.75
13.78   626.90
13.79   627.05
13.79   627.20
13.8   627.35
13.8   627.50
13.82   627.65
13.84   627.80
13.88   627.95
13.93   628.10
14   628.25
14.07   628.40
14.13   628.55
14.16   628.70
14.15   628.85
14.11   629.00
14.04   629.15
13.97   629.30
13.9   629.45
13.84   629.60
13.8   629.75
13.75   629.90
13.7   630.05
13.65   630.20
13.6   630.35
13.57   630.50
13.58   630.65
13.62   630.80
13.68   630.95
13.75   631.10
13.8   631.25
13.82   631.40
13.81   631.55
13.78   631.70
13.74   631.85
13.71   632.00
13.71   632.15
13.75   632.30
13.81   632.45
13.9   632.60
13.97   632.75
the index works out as 0.02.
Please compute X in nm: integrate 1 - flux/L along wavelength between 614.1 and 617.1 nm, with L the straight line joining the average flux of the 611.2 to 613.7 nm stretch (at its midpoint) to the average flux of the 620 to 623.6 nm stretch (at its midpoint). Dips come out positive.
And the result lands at 0.11 nm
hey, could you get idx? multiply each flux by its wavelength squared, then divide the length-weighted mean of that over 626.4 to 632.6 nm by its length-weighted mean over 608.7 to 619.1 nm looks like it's 1.06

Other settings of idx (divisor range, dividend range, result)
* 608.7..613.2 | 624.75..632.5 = 1.06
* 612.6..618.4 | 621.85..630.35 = 1.06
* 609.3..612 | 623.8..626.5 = 1.03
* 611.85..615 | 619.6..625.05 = 1.05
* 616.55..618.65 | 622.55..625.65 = 1.05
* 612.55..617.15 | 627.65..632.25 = 1.08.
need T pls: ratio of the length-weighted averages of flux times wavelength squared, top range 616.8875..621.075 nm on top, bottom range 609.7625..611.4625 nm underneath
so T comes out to 1.02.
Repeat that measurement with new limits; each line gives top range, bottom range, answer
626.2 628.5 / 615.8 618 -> 1.09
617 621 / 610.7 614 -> 1.03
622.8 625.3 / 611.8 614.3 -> 1.04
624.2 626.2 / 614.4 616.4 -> 1.05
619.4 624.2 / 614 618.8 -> 1.06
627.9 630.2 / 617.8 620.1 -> 1.04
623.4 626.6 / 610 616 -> 1.04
